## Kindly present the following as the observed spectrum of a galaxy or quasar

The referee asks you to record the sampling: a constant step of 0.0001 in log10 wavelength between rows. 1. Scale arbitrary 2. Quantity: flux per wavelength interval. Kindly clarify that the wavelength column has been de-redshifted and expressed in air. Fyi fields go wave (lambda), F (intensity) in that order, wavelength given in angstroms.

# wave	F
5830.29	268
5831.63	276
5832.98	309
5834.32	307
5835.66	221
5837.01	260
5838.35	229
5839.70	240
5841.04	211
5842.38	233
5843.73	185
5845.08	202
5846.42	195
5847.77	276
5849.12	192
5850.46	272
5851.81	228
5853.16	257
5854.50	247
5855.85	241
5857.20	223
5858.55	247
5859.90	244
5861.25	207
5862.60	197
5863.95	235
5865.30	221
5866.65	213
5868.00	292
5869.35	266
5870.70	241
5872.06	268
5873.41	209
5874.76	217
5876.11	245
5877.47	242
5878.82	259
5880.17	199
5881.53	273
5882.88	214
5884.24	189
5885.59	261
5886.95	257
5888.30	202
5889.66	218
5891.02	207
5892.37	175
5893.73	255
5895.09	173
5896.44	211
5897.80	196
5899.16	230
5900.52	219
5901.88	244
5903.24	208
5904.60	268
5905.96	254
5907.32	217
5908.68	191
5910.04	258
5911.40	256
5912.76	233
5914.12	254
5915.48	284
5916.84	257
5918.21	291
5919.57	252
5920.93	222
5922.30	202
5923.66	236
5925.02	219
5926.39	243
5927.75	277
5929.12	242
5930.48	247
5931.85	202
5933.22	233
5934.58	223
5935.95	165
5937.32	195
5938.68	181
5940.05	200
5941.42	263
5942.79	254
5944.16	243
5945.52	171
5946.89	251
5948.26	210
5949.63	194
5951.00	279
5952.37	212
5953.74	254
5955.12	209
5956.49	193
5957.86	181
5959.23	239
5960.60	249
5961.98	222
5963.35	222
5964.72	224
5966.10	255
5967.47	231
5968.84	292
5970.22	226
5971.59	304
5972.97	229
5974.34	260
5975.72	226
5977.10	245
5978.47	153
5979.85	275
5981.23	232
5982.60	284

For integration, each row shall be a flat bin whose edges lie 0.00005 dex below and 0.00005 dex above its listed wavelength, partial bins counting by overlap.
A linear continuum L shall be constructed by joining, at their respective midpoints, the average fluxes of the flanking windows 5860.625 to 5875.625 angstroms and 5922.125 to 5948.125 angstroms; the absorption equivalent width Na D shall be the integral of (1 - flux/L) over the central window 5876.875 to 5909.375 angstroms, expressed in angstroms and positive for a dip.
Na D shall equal 0.9 angstroms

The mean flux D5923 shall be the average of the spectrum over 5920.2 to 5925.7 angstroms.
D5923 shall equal 220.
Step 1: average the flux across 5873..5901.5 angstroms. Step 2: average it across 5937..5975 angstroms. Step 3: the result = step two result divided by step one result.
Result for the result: 1.04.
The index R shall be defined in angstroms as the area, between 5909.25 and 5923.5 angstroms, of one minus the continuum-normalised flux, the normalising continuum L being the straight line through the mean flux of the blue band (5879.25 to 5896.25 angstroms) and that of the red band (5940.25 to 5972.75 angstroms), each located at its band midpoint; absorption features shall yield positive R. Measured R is -1.6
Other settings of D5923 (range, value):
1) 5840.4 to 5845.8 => 208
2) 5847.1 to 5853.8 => 245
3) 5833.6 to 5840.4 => 252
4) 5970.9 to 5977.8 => 253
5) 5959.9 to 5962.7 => 235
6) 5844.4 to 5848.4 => 224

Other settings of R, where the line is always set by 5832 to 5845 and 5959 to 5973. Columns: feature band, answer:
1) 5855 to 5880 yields 0.7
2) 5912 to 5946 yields 1.8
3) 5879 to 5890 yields 0.7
